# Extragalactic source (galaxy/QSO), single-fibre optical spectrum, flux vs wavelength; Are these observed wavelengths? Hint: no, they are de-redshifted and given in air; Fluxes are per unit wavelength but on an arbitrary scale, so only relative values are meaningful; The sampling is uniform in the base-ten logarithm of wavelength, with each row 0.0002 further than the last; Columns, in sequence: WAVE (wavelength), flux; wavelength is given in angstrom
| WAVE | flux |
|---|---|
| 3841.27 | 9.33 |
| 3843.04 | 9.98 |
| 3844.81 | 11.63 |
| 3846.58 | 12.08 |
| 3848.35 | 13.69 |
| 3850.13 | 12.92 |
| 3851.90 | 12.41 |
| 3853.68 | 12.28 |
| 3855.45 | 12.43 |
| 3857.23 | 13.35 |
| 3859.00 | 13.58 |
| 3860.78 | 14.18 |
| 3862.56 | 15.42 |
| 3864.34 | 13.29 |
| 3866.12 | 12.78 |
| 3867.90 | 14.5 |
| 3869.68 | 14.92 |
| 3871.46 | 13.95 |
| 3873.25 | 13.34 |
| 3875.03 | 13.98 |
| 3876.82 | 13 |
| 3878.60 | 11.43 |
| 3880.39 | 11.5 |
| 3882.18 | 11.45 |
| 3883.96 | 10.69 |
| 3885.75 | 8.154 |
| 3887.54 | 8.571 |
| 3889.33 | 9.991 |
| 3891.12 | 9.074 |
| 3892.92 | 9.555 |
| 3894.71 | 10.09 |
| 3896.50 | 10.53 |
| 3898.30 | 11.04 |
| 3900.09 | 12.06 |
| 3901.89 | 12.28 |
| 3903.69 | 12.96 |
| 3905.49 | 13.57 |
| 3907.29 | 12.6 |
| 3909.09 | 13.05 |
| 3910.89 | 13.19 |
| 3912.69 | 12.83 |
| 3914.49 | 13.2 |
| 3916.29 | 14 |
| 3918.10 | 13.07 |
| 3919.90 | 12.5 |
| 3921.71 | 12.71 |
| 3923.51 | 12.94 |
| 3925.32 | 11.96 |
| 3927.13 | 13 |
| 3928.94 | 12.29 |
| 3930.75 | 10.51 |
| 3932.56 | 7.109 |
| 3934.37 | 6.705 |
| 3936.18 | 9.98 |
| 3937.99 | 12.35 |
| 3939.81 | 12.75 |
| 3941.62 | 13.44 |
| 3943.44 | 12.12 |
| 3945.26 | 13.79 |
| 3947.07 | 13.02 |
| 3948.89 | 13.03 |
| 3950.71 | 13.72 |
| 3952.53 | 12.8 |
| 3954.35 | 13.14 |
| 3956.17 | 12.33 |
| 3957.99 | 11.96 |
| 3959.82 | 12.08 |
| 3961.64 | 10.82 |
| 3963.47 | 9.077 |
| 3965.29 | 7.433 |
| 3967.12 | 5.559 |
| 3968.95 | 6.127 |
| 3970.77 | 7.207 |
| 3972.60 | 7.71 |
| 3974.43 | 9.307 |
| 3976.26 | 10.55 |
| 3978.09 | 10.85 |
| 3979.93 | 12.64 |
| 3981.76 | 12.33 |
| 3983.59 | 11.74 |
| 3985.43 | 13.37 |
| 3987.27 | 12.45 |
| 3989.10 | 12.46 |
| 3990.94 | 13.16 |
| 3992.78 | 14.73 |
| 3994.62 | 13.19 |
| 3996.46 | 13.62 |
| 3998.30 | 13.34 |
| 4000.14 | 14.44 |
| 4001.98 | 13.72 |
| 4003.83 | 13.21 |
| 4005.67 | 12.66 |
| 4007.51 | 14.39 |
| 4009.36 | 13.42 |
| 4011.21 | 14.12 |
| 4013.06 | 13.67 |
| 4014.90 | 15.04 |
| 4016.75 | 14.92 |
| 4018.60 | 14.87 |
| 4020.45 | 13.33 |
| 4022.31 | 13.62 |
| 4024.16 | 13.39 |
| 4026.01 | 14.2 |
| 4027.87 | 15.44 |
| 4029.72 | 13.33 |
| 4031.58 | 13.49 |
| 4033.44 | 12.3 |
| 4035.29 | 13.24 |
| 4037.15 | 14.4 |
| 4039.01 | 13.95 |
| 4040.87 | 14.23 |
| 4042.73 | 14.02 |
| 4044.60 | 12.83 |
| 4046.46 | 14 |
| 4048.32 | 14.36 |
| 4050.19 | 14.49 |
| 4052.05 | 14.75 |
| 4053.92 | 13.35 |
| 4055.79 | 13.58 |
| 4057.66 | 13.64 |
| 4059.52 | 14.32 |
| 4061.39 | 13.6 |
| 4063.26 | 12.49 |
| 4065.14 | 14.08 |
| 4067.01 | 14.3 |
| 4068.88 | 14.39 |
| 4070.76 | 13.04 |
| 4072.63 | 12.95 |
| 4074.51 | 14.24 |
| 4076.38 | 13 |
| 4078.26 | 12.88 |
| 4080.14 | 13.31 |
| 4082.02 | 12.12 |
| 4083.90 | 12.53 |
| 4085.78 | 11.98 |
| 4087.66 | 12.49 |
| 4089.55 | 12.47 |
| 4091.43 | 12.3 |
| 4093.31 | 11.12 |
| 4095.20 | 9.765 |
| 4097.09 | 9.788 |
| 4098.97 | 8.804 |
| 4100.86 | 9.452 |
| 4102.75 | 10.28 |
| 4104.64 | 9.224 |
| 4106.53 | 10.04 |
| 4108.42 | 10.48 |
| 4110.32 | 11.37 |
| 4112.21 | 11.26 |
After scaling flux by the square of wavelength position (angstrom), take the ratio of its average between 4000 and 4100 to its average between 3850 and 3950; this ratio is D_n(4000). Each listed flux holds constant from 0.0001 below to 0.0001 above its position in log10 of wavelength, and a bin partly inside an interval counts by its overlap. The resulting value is 1.18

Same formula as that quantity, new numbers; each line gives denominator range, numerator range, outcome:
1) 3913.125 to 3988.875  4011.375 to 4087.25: 1.27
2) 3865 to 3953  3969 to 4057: 1.15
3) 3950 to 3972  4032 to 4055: 1.42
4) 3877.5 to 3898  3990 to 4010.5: 1.42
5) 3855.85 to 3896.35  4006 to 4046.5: 1.24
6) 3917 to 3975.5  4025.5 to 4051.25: 1.32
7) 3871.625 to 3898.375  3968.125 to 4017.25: 1.20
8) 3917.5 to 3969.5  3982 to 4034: 1.24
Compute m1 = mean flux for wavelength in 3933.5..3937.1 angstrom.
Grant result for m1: 8.39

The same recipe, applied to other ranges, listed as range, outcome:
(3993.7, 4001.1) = 13.7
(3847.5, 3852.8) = 13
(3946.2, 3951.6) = 13.2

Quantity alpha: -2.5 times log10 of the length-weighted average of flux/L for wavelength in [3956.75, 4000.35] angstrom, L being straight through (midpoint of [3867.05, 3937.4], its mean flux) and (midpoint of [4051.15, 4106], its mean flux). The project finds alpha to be 0.09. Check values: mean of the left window 11.8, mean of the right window 12.4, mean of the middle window 11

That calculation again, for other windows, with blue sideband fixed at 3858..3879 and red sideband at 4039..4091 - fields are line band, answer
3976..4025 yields 0.017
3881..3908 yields 0.255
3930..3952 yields 0.178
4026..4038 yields -0.018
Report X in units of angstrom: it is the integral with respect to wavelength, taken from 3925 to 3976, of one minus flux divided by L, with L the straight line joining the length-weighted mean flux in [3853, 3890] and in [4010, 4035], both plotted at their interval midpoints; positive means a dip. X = 9.69 angstrom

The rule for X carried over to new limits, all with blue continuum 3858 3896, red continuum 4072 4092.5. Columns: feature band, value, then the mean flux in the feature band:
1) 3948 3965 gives 0.5 angstrom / 11.9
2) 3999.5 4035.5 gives -3.8 angstrom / 13.8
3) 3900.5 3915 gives -0.9 angstrom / 12.9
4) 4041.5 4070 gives -2.8 angstrom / 13.9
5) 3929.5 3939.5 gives 2.1 angstrom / 9.64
